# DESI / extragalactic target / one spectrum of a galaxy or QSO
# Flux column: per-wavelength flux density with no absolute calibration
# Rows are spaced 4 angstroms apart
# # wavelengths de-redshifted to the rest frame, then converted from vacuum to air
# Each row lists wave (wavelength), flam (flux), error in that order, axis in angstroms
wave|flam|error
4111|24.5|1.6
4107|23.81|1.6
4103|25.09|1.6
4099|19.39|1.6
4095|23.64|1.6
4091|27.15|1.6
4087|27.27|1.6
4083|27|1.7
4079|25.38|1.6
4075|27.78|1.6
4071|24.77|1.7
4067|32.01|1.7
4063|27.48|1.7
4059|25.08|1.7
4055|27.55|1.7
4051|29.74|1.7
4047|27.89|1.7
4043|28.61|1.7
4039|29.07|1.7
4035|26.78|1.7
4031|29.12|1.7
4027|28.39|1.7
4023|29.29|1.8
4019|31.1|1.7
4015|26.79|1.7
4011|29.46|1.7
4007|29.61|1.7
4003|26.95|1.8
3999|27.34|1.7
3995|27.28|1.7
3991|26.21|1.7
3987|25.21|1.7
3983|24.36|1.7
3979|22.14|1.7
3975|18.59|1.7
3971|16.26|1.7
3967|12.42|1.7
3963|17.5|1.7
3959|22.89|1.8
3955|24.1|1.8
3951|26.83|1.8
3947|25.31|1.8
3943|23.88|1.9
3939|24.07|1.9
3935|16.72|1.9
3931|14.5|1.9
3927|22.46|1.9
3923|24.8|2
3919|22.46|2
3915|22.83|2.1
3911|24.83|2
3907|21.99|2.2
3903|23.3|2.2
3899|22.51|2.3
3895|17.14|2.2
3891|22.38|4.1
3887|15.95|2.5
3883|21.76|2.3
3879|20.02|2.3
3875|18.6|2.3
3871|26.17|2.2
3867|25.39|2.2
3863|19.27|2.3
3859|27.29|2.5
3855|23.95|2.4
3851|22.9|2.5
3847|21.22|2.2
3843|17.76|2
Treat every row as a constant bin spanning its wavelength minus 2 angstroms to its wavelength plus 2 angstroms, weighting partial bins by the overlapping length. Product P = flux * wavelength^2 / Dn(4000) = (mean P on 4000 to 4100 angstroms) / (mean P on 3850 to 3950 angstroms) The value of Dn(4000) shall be 1.3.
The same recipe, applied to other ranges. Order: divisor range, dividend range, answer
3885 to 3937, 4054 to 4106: 1.36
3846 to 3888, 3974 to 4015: 1.25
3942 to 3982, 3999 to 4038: 1.40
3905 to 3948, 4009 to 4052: 1.37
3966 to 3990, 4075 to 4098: 1.34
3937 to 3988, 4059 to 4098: 1.30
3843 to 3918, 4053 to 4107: 1.31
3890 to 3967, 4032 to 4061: 1.35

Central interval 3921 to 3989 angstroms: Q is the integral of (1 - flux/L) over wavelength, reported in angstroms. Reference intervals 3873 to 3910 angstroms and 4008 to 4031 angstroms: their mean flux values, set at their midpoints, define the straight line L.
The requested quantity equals 9.3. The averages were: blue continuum 20.5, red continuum 29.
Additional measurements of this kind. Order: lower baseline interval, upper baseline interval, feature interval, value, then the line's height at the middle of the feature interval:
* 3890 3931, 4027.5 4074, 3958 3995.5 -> 5.9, 24.9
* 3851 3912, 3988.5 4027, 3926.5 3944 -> 3.4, 24.6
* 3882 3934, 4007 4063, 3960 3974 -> 4.8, 24.5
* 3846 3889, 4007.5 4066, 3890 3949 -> 5.1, 24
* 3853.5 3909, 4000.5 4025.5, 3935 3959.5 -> 1.3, 25.3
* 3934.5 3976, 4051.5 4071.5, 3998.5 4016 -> -2.8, 24.3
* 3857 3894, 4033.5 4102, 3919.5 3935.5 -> 2.0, 23.1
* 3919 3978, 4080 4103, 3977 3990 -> -1.3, 21.8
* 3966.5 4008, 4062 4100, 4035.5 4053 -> -2.4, 25.2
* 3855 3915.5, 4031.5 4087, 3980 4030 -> -3.2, 25.9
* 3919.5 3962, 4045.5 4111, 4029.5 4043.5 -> -1.8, 25.1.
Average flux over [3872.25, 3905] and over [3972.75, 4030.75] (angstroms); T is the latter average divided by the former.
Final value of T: 1.3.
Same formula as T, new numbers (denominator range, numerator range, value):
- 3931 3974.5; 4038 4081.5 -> 1.34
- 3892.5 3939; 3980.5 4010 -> 1.25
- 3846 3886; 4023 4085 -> 1.24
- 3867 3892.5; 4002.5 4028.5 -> 1.37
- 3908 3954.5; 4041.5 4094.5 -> 1.21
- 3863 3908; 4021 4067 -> 1.33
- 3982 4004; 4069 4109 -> 0.96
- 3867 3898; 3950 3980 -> 0.96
